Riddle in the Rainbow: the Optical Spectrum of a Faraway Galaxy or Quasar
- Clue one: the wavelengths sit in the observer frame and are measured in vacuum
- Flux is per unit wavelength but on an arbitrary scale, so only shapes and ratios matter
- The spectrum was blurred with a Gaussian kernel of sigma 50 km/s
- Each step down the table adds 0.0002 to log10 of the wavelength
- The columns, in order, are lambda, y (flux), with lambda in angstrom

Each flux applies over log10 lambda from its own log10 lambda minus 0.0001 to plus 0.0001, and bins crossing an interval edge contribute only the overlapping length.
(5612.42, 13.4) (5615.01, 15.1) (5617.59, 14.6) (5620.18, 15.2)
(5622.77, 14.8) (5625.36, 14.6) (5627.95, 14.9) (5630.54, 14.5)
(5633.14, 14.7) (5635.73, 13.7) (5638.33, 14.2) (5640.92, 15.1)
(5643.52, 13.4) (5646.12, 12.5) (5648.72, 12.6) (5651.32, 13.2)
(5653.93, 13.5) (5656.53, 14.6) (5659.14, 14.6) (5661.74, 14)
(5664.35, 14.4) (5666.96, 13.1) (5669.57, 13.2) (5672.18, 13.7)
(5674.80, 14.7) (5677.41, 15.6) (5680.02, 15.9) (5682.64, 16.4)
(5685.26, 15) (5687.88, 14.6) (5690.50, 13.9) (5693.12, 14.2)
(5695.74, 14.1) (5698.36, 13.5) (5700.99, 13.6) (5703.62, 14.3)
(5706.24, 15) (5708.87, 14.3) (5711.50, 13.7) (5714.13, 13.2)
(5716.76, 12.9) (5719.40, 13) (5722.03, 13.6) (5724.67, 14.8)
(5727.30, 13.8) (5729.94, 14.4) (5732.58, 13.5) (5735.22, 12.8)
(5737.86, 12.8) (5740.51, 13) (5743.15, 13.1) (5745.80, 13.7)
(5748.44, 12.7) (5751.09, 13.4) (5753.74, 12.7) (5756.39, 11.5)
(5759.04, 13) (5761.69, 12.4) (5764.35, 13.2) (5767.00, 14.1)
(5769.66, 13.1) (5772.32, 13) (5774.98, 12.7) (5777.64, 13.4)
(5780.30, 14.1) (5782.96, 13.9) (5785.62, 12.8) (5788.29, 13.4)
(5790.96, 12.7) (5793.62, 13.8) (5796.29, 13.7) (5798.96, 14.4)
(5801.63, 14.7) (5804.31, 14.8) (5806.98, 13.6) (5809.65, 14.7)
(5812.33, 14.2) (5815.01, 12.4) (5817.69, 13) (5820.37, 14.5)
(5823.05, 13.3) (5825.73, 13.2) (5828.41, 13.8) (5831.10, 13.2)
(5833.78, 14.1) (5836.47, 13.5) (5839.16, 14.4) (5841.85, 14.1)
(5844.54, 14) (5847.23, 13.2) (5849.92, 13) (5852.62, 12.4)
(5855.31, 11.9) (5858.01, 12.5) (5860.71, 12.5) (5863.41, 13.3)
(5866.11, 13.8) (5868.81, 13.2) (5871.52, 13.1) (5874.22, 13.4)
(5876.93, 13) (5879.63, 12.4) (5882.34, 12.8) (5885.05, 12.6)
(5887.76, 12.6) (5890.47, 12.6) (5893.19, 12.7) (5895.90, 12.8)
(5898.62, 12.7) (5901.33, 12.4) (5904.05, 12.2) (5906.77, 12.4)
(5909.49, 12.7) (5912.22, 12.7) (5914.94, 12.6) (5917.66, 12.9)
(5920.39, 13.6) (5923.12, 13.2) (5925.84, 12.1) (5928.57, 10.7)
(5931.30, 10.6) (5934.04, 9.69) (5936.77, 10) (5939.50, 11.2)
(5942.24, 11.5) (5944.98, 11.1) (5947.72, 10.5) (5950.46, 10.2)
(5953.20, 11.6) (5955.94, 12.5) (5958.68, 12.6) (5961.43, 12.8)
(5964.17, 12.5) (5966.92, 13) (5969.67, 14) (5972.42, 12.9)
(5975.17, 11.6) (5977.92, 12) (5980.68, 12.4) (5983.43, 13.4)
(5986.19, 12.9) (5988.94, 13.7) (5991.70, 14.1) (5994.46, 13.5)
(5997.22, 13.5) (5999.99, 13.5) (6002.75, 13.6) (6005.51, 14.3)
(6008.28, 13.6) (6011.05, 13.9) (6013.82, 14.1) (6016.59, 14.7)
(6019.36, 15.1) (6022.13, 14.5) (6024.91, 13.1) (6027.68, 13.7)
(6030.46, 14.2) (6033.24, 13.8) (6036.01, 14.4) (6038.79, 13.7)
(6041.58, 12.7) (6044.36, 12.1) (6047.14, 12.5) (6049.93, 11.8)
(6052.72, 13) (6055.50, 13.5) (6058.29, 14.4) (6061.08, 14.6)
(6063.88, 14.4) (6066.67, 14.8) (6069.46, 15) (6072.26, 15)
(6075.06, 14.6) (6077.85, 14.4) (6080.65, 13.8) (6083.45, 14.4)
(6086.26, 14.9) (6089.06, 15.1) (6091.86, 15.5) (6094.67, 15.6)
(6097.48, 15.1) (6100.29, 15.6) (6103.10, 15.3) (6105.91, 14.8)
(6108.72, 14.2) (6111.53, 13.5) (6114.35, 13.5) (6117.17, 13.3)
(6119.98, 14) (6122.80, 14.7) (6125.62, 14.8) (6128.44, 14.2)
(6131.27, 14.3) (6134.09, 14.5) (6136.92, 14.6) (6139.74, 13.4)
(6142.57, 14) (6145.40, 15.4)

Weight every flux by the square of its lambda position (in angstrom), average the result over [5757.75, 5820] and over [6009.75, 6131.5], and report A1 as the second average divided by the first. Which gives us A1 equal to 1.2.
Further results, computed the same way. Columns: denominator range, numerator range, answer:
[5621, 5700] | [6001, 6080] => 1.11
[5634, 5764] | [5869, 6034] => 1.01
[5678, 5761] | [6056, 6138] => 1.20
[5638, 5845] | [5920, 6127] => 1.08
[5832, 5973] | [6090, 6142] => 1.24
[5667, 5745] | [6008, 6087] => 1.12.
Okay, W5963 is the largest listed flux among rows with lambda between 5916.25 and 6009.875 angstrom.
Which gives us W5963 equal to 14.3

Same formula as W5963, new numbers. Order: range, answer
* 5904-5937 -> 13.6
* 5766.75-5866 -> 14.8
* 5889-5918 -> 12.9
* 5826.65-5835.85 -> 14.1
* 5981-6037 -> 15.1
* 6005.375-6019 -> 14.7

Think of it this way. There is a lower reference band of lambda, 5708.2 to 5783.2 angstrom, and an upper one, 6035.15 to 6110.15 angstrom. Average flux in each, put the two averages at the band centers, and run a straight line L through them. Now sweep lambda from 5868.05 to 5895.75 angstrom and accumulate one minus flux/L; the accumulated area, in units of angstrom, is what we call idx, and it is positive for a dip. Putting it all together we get 1.7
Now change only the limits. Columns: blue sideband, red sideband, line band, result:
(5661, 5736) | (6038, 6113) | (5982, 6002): 1.0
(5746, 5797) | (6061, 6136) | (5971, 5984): 1.5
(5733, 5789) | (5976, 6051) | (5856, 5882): 0.6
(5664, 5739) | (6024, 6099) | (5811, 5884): 4.2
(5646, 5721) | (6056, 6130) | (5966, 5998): 3.0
